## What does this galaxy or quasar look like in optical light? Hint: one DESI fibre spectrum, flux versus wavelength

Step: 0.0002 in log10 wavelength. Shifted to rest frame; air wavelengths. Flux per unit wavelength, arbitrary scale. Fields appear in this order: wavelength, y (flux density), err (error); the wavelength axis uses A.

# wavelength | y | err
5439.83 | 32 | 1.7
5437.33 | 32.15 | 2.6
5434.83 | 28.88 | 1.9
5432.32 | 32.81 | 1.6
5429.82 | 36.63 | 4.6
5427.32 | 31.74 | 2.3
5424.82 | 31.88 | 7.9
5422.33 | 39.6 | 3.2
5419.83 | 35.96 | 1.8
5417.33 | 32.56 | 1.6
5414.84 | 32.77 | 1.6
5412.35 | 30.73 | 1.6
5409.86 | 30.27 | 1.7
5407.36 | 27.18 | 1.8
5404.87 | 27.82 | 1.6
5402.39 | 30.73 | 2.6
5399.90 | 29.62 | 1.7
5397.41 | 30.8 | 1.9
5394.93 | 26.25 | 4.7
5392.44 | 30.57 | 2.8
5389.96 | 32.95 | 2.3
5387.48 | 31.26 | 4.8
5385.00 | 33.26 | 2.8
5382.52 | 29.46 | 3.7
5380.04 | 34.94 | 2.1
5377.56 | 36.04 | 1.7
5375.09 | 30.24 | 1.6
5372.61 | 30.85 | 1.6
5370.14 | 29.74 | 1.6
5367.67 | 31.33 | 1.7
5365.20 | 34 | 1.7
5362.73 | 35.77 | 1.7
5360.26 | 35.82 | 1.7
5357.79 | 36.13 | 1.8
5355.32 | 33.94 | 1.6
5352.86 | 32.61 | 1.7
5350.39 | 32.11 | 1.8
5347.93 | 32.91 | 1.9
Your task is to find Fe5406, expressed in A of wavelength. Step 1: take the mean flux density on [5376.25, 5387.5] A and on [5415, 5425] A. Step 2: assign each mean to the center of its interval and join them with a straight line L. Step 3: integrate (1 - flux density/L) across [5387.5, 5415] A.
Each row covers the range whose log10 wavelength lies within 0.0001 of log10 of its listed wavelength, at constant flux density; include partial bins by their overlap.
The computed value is 3.4 A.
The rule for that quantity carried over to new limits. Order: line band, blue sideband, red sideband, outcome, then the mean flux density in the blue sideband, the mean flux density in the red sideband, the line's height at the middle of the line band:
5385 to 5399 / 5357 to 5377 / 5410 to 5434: 1.1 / 33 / 33.6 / 33.3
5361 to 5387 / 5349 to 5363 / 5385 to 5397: -0.2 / 34.3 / 30.6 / 32.4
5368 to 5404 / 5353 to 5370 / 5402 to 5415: 0.7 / 34.1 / 29.6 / 31.8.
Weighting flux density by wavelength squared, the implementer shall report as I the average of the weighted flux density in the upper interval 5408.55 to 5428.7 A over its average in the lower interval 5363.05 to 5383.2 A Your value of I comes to 1.04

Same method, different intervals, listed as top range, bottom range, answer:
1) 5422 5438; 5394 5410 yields 1.16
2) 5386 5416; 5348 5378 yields 0.92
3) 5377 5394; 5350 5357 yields 0.99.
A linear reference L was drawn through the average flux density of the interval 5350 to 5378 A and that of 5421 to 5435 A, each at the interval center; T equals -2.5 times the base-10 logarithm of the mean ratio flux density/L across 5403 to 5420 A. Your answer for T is 0.10 mag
